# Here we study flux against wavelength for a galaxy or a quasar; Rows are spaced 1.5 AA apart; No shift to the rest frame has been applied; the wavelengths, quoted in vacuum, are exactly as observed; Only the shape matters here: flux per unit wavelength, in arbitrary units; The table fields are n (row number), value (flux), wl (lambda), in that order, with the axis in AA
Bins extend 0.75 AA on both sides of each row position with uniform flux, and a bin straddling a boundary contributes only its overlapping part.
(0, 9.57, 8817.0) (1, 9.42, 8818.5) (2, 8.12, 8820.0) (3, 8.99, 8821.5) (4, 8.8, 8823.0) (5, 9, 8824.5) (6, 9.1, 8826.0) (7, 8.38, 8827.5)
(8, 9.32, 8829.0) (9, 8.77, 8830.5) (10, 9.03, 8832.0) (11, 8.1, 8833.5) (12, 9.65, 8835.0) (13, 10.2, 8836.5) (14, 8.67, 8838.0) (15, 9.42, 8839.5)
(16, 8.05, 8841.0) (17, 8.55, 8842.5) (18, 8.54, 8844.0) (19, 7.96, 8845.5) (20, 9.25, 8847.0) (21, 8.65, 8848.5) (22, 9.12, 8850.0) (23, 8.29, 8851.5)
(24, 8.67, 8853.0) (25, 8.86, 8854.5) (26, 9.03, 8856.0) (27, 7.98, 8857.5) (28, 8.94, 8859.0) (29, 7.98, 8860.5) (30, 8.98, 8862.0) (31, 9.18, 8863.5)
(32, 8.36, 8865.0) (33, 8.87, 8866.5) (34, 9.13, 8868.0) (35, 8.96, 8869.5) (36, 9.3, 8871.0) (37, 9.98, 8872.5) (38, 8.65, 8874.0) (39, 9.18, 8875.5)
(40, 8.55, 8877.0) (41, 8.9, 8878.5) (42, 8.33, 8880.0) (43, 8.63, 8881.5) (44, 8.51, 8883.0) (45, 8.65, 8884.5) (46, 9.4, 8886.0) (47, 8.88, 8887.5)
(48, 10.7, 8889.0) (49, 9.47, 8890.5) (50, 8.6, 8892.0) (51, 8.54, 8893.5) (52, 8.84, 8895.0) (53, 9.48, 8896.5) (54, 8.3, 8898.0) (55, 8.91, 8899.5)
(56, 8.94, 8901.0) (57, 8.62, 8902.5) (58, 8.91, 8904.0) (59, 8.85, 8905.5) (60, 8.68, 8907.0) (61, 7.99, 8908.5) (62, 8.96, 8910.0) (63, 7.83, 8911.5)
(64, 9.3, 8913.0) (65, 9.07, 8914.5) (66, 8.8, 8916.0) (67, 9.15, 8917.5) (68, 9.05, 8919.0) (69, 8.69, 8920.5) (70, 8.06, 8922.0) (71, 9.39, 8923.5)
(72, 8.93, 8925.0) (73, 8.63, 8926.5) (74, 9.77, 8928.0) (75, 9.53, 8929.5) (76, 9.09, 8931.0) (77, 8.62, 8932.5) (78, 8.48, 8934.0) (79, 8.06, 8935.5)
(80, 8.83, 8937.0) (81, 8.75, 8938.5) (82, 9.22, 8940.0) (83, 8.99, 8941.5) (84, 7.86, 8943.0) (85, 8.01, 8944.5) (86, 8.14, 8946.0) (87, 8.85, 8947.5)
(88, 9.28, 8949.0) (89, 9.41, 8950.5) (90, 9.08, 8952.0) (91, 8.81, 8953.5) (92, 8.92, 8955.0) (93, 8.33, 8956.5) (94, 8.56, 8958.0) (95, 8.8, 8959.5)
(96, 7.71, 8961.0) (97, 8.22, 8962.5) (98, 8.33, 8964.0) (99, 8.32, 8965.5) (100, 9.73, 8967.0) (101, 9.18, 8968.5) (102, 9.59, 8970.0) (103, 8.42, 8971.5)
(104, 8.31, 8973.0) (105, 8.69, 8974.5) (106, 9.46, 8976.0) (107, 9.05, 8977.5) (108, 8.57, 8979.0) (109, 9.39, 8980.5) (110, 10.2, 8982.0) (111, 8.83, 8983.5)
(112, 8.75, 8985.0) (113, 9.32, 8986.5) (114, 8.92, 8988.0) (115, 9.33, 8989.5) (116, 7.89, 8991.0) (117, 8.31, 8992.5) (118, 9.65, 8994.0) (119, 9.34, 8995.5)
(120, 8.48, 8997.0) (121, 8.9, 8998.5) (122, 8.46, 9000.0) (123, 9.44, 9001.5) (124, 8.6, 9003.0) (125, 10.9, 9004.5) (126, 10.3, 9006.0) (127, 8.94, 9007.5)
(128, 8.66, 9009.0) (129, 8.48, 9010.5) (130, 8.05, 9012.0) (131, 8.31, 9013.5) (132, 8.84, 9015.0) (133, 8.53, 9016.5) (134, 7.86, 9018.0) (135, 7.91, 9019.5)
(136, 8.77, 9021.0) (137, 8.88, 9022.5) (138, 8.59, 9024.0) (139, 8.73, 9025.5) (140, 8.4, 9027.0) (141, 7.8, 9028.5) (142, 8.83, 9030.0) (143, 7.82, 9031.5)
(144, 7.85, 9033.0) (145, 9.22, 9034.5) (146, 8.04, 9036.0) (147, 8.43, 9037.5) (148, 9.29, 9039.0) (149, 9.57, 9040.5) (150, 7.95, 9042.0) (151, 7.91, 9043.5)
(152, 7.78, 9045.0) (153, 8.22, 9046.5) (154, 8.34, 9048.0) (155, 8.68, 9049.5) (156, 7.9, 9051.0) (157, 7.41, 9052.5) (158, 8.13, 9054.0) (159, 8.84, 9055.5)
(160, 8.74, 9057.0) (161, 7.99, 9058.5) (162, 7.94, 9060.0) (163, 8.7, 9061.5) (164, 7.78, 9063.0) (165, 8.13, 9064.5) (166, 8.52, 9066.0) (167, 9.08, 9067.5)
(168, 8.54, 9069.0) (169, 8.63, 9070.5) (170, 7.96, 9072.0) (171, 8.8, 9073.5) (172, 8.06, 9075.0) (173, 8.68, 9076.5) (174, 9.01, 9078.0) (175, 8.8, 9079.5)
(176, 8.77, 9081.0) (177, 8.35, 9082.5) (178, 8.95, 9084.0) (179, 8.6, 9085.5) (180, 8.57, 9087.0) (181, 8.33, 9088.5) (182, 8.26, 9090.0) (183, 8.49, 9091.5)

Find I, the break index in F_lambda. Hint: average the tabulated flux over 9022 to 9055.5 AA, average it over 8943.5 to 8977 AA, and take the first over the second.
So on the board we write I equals 0.96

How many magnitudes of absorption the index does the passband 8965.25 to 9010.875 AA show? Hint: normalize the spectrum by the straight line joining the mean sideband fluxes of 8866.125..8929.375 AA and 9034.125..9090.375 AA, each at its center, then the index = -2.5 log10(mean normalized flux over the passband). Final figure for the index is -0.049 mag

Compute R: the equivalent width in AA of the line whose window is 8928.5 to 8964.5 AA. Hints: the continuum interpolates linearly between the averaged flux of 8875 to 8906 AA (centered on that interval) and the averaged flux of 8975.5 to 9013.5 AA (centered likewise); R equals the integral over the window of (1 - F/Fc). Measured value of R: 1.2 AA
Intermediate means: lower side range 8.91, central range 8.67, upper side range 9.03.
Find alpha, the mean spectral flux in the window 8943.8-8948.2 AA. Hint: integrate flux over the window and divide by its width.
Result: 8.33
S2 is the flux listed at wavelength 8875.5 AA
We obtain 9.18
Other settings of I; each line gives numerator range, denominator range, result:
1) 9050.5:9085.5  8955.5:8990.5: 0.95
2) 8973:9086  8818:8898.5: 0.97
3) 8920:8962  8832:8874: 0.99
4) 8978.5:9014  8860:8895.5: 1.01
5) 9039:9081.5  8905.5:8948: 0.96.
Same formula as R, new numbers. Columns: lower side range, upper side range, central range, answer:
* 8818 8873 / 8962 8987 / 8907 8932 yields 0.10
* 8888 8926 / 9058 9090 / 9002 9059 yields 0.46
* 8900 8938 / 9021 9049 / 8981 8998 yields -0.84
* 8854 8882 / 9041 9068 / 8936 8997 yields -2.25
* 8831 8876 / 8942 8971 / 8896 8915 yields 0.06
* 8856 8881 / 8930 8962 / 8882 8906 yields -0.54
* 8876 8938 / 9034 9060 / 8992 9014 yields -1.27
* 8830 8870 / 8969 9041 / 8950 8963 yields 0.23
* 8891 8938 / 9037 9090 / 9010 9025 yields 0.22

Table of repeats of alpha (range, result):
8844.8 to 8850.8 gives 8.75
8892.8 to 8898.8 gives 8.79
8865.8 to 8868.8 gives 9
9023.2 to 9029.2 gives 8.39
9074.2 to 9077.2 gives 8.37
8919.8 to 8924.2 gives 8.71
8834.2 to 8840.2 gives 9.47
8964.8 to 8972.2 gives 9.06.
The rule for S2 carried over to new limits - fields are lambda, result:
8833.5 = 8.1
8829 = 9.32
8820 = 8.12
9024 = 8.59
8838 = 8.67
